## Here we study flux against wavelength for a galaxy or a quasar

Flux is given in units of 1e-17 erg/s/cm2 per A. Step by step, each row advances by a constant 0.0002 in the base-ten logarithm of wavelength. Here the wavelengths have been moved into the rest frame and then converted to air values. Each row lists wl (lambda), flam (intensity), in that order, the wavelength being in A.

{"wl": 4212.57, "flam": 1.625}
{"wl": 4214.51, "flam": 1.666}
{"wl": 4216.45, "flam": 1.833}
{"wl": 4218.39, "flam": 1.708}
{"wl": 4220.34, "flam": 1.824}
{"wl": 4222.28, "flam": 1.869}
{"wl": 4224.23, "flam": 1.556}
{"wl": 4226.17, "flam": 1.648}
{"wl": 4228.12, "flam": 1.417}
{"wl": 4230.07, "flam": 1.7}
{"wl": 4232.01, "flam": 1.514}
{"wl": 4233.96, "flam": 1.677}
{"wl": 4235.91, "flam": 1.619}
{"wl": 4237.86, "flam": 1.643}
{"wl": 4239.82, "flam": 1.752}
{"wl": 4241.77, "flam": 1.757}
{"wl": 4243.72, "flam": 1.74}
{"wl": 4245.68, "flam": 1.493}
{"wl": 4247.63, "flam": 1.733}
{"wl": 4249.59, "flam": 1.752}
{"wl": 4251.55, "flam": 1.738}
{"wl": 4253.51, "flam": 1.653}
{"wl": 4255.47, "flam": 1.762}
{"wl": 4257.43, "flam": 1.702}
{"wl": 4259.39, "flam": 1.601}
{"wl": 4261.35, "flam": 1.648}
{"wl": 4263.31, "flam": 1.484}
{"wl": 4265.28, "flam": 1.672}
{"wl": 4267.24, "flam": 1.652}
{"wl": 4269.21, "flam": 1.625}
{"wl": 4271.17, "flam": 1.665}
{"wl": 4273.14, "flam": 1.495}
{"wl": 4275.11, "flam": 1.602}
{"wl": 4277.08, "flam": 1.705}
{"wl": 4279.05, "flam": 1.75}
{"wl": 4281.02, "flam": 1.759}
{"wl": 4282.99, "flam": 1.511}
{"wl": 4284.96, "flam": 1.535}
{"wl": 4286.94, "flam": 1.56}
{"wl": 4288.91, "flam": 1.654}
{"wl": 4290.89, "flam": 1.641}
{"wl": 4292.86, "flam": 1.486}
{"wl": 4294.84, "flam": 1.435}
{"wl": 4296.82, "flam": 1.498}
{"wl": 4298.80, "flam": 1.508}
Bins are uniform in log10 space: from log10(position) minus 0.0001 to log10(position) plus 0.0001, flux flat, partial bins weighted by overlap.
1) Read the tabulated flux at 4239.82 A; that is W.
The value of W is 1.752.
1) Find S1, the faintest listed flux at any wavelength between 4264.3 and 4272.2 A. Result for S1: 1.625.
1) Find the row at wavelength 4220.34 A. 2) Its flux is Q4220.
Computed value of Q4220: 1.824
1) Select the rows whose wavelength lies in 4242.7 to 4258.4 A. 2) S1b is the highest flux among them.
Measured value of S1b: 1.762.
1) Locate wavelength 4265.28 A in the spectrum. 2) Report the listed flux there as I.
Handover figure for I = 1.672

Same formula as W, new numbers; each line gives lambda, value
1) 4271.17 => 1.665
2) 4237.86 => 1.643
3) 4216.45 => 1.833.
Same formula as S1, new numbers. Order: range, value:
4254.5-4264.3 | 1.484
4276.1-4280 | 1.705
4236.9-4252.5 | 1.493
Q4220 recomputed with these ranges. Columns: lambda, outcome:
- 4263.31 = 1.484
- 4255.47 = 1.762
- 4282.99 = 1.511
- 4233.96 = 1.677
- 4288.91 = 1.654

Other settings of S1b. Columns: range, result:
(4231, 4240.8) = 1.752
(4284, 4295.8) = 1.654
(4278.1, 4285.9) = 1.759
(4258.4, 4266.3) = 1.672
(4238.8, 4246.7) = 1.757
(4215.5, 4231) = 1.869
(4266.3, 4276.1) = 1.665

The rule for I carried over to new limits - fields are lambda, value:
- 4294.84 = 1.435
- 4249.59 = 1.752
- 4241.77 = 1.757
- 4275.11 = 1.602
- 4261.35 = 1.648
